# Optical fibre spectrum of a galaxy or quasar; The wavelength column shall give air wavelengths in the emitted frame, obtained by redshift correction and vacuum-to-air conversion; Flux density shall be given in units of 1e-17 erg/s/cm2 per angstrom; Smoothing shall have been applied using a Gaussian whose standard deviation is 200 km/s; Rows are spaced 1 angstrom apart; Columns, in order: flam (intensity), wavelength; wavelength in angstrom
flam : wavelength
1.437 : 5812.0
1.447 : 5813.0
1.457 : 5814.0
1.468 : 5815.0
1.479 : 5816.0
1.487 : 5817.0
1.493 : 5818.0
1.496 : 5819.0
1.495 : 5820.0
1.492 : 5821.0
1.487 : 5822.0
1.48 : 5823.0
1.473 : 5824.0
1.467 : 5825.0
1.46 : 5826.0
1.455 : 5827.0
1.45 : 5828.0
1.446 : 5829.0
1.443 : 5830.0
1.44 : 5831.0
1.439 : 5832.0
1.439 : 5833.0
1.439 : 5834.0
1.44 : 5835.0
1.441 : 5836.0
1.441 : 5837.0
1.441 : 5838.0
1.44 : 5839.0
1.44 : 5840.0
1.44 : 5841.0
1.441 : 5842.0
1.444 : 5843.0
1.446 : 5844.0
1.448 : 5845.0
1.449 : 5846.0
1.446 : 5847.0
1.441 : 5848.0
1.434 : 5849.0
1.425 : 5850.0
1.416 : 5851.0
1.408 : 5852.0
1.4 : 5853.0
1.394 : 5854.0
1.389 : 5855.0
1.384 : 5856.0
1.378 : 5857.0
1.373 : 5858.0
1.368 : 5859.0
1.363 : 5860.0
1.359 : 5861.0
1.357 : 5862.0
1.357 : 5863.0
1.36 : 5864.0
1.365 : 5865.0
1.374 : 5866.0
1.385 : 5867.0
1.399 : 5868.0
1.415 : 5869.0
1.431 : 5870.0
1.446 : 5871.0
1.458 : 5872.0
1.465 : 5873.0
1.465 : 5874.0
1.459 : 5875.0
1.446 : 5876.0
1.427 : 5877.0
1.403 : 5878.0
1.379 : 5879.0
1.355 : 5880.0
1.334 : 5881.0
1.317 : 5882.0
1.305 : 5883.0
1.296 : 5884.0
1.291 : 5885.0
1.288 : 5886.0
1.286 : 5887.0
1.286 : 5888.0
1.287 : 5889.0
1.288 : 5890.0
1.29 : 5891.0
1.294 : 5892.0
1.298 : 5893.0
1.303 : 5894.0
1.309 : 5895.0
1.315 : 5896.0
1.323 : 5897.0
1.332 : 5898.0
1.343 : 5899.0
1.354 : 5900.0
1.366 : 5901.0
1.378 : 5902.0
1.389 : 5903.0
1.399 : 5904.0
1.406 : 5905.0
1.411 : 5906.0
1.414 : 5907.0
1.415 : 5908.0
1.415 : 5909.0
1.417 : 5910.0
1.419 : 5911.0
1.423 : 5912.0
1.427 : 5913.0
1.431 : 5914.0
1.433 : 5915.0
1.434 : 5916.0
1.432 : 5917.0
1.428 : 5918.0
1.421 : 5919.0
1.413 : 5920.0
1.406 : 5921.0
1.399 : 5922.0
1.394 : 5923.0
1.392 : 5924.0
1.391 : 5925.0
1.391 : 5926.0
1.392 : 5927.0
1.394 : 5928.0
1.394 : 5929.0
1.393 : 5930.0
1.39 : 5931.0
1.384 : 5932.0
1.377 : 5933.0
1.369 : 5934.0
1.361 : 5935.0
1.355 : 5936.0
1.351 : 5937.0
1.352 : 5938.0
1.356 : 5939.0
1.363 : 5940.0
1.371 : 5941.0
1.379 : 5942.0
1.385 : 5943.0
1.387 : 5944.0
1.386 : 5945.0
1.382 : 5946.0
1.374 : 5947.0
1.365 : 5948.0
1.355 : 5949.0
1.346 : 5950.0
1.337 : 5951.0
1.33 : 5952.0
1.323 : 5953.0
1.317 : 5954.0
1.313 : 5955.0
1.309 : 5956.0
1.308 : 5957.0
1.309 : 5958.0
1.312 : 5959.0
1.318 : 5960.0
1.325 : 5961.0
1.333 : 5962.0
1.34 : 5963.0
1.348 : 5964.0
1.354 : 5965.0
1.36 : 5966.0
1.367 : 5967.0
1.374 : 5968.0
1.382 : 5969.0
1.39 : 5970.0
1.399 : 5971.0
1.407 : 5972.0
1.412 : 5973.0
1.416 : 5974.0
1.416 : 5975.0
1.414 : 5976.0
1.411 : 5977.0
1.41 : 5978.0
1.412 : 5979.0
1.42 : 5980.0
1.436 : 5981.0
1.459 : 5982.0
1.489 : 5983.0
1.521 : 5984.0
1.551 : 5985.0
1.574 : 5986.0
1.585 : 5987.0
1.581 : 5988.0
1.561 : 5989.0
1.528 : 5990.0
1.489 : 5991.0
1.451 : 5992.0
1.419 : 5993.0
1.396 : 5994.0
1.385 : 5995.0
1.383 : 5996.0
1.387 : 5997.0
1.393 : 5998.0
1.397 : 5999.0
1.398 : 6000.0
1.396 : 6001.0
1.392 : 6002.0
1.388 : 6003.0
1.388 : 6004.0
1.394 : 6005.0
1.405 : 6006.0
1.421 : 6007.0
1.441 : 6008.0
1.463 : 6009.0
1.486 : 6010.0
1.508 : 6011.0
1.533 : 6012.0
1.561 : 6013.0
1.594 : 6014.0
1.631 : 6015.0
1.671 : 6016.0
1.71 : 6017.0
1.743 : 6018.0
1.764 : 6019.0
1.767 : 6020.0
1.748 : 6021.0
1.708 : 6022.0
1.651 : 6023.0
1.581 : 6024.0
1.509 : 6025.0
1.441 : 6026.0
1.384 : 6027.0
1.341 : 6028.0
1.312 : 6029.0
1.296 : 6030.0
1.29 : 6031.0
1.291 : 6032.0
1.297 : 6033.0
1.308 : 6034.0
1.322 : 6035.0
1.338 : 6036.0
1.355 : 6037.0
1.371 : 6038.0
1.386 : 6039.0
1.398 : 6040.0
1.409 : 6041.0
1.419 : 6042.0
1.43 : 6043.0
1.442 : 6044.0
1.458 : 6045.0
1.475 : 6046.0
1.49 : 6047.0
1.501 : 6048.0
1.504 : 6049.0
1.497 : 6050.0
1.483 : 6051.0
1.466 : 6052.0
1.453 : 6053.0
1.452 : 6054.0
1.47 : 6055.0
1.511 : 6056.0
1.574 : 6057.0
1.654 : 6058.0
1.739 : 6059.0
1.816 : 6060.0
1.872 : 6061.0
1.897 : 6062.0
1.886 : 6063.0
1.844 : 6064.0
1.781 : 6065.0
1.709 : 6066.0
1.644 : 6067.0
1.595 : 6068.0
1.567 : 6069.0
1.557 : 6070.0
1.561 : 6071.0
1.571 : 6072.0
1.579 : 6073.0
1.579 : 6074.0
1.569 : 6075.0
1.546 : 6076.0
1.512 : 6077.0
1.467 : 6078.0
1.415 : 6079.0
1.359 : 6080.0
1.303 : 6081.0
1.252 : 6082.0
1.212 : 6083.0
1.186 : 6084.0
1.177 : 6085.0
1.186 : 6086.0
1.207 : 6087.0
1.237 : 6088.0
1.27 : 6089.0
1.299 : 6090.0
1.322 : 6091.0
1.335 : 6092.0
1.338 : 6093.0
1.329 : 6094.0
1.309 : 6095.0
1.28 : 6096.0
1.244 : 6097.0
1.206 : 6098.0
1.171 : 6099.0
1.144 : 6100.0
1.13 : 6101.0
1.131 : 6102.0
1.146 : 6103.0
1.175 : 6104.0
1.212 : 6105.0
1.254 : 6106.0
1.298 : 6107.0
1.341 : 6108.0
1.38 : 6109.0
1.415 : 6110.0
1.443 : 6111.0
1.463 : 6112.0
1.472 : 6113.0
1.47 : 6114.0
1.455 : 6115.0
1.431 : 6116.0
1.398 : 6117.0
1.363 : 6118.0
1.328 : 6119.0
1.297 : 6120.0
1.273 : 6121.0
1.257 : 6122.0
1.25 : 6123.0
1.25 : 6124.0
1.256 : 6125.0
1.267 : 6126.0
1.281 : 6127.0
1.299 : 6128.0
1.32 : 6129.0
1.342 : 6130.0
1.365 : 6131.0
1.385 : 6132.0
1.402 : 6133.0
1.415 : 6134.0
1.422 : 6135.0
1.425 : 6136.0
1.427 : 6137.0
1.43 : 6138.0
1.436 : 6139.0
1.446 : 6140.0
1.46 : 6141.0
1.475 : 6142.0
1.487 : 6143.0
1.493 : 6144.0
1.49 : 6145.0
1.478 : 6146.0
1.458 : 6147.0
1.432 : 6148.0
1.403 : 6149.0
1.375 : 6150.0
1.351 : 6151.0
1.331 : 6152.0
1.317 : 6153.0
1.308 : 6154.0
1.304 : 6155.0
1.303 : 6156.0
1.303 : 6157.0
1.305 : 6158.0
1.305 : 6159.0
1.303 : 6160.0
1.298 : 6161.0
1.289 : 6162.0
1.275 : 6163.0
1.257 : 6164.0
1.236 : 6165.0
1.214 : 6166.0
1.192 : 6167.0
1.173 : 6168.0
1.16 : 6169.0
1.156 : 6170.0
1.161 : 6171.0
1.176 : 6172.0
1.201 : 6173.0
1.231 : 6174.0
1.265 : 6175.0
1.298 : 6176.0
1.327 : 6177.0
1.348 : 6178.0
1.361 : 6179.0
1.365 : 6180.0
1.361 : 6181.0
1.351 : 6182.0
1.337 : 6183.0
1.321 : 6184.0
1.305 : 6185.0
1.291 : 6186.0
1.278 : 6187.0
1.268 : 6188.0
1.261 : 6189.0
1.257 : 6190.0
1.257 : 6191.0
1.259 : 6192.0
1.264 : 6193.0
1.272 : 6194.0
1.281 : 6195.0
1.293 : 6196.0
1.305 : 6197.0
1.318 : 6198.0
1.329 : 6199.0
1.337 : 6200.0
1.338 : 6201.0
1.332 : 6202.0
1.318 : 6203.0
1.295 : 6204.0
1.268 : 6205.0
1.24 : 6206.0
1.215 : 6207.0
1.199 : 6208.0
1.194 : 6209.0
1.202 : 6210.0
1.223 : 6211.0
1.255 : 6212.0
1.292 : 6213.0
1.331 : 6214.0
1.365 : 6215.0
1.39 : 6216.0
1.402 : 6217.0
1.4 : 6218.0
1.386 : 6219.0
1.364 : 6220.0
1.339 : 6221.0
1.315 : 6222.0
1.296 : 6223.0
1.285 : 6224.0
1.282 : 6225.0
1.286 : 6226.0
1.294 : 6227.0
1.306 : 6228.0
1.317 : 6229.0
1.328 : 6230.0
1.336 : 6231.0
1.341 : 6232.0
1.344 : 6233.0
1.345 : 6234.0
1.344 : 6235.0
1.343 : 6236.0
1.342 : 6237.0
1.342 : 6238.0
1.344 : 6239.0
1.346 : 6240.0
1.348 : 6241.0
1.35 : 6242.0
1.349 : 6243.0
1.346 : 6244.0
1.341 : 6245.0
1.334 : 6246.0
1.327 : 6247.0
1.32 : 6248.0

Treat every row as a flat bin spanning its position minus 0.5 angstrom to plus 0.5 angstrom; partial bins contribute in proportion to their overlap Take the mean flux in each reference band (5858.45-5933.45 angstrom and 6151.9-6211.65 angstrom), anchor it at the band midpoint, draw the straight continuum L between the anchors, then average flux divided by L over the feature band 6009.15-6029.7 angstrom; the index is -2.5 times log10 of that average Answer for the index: -0.18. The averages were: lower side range 1.38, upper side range 1.28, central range 1.58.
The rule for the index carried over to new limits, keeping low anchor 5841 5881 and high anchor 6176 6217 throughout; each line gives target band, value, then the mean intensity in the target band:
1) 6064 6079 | -0.188 mag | 1.59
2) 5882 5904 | 0.064 mag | 1.32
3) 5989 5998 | -0.055 mag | 1.43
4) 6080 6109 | 0.073 mag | 1.24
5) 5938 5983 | 0.004 mag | 1.37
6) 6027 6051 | -0.033 mag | 1.39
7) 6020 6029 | -0.143 mag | 1.54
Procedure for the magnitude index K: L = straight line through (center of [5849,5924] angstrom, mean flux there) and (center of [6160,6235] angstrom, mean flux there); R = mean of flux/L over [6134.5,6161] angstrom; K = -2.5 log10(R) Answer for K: -0.07 mag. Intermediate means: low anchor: 1.38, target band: 1.39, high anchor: 1.29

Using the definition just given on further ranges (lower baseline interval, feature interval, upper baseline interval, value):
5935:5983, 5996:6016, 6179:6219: -0.08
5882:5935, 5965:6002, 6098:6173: -0.06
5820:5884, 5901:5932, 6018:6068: 0.04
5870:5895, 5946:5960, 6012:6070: 0.08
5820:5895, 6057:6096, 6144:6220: -0.12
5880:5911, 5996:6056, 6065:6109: -0.09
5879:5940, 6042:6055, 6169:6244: -0.10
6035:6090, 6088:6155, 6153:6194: 0.02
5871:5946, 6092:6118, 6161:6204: 0.00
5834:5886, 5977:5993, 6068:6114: -0.09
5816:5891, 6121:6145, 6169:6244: -0.04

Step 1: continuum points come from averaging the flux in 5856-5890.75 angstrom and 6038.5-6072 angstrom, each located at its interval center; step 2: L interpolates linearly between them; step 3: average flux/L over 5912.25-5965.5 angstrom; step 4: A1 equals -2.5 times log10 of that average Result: 0.06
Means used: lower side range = 1.37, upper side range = 1.57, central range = 1.37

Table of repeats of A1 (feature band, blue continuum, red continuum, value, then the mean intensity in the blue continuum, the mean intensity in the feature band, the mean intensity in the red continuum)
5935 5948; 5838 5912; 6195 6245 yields 0.00 mag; 1.38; 1.37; 1.32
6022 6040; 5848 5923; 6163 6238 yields -0.04 mag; 1.38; 1.39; 1.29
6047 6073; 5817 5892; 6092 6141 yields -0.20 mag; 1.41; 1.62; 1.33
